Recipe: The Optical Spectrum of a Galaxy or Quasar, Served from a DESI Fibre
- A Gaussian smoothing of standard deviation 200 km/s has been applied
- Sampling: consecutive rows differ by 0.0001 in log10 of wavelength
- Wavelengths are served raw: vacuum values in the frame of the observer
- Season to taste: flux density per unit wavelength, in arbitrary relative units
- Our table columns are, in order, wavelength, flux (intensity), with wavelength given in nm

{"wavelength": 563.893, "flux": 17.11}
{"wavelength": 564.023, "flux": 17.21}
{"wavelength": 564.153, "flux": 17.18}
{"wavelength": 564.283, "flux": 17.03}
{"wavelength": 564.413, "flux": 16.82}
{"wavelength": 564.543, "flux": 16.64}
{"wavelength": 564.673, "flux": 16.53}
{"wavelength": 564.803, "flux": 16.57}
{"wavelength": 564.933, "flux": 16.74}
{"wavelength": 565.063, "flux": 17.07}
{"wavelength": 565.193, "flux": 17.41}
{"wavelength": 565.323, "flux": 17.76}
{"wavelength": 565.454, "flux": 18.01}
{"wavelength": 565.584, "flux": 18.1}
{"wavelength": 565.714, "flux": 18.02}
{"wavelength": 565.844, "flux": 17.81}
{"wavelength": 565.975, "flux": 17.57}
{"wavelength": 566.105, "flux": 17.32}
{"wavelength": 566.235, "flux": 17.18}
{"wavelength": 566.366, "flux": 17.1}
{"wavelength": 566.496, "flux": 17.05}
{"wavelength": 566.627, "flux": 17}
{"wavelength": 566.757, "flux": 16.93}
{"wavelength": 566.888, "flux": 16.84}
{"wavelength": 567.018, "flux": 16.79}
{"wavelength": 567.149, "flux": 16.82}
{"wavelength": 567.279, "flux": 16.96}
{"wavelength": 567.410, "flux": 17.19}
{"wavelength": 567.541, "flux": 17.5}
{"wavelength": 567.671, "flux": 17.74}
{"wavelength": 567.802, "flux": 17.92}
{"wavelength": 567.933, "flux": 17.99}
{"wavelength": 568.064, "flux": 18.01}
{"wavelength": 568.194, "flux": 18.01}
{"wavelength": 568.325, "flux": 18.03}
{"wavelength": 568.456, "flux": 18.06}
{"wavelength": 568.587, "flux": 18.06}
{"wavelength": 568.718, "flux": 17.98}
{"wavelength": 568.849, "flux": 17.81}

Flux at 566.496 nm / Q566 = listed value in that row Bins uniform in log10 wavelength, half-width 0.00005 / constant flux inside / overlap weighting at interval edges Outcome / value 17.05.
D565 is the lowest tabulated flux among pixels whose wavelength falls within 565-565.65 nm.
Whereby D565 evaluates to 17.07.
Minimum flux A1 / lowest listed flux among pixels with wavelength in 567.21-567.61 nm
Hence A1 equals 16.96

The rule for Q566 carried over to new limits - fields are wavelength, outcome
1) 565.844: 17.81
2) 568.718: 17.98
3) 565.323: 17.76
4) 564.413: 16.82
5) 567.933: 17.99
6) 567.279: 16.96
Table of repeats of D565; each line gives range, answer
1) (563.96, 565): 16.53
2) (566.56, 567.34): 16.79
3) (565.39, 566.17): 17.32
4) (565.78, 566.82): 16.93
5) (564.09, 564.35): 17.03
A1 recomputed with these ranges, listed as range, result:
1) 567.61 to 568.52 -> 17.74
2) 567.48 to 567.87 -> 17.5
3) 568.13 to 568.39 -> 18.01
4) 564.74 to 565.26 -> 16.57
